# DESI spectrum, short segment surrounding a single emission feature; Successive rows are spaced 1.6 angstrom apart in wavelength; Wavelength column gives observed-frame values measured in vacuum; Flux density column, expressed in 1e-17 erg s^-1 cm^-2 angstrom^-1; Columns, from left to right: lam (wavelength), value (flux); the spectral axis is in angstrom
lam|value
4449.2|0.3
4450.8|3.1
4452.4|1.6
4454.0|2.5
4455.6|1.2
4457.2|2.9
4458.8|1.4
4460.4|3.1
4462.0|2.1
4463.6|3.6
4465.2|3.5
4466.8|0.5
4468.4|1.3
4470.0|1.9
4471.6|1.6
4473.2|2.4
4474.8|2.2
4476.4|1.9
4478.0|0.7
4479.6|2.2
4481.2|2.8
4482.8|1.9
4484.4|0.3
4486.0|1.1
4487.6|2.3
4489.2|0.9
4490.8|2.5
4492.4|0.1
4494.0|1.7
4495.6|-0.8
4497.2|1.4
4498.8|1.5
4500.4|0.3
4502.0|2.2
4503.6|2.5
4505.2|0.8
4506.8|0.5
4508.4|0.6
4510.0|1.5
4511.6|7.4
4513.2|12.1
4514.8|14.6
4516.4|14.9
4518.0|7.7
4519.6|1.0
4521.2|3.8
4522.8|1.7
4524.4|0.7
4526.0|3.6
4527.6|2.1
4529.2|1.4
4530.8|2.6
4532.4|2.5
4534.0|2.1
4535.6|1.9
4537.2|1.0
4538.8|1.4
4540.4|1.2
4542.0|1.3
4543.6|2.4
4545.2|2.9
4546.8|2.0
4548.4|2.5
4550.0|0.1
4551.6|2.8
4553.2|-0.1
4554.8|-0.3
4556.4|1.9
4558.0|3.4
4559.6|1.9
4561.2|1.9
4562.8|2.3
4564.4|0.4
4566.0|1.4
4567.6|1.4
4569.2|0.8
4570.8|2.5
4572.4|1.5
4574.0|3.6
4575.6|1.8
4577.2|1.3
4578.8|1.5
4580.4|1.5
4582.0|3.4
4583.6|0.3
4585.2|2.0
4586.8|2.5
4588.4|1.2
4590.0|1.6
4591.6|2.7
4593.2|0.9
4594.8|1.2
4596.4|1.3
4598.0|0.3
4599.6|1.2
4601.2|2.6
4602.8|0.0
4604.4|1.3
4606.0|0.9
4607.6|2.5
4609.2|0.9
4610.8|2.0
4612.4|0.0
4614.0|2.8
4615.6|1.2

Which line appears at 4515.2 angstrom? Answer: [O II]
